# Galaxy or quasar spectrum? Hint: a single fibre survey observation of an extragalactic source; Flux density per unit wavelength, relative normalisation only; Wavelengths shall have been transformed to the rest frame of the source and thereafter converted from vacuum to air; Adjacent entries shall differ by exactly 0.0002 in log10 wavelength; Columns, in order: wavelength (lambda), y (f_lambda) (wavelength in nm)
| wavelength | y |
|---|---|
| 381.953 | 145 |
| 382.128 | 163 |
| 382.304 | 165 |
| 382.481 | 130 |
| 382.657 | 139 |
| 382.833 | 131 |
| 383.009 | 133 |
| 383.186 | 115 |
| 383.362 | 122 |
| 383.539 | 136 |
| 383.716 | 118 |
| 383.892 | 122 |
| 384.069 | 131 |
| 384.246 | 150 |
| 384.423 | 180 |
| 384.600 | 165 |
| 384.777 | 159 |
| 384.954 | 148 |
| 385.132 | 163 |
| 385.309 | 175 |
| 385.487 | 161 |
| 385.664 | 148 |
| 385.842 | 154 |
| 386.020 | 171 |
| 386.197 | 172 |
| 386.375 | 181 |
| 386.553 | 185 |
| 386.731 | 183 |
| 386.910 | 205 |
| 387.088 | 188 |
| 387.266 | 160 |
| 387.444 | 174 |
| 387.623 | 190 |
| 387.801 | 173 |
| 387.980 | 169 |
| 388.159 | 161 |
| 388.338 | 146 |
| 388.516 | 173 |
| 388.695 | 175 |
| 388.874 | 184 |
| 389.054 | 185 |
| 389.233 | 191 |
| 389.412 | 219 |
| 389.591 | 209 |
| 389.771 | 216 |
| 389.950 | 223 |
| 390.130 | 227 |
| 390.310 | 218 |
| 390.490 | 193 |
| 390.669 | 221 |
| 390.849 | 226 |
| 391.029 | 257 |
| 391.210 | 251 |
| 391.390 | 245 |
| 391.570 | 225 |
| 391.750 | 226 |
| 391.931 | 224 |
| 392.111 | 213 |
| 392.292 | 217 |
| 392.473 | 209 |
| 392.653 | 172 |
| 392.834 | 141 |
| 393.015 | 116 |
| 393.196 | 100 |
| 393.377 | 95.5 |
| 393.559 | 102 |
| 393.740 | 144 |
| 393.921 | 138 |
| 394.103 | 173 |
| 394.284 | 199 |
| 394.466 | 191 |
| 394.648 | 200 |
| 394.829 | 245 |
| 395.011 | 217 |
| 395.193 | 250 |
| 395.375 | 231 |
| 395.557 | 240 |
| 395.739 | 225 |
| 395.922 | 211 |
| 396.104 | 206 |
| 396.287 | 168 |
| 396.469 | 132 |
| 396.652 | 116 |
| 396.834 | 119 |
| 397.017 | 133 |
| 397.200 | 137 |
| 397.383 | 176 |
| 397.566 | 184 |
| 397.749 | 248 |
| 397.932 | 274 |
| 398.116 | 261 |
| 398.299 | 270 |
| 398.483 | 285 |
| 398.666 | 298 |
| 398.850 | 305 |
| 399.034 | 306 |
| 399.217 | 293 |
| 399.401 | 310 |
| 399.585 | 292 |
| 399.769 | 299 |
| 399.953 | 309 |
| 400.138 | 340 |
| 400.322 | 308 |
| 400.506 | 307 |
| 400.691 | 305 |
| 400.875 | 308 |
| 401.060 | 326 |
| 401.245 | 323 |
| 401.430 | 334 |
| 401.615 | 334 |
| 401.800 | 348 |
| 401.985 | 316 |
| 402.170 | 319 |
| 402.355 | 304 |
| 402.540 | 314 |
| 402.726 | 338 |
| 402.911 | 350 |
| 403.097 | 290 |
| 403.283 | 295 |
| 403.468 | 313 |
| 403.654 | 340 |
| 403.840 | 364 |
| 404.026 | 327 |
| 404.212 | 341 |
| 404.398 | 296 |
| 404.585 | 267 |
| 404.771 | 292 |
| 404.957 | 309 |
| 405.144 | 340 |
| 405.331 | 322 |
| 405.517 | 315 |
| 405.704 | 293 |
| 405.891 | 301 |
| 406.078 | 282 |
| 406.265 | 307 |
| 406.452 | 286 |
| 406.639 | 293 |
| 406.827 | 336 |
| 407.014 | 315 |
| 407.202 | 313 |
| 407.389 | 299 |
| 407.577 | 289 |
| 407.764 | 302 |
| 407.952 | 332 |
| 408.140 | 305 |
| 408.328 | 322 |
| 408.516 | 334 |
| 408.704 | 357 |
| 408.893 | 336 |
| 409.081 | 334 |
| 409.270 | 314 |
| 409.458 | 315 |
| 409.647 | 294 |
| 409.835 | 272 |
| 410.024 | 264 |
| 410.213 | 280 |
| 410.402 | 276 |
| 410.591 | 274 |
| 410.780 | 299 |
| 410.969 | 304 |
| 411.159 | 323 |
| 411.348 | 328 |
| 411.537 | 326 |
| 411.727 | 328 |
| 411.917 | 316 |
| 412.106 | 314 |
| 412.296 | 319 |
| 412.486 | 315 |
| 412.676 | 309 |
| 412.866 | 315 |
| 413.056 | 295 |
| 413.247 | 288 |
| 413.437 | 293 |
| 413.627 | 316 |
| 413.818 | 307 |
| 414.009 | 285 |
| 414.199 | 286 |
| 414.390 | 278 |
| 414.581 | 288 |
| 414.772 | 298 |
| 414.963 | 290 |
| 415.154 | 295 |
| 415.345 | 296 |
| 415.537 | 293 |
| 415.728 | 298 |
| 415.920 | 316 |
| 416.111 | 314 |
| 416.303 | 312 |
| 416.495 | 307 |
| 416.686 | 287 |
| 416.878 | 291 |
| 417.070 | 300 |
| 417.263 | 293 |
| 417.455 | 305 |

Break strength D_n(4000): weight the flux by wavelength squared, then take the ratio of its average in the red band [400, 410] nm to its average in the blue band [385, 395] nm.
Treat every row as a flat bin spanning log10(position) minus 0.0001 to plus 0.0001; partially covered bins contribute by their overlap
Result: 1.83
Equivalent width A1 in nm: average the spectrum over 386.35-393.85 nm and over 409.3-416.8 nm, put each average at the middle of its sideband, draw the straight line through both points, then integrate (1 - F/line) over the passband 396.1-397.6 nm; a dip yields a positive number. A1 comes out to 0.50 nm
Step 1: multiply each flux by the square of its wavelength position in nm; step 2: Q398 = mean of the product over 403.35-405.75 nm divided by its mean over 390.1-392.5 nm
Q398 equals 1.50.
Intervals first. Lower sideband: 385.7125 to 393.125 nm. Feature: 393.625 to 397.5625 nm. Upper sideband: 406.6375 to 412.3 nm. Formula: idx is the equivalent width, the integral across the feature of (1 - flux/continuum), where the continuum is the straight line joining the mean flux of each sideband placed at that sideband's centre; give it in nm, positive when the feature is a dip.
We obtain 0.80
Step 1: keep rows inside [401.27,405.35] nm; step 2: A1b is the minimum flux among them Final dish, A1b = 267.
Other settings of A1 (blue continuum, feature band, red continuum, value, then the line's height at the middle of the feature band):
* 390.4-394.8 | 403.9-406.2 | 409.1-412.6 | -0.354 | 267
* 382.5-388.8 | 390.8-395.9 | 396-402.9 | 0.565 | 221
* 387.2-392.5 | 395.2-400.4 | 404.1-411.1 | 0.252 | 249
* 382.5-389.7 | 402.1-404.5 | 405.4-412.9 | -0.447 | 272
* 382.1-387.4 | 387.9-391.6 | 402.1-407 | -0.179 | 195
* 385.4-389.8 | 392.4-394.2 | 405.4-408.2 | 0.644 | 216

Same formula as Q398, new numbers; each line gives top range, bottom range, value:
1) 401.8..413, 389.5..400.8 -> 1.51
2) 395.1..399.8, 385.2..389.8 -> 1.35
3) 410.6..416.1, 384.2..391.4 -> 1.84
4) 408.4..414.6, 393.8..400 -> 1.47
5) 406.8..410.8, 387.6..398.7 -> 1.69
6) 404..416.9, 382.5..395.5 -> 1.90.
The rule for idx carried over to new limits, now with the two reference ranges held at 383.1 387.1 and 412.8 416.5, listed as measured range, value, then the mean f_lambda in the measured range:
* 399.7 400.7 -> -0.36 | 312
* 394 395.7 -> -0.10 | 216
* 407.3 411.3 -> -0.50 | 306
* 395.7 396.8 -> 0.20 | 171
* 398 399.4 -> -0.42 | 289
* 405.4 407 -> -0.28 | 303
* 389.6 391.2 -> -0.36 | 223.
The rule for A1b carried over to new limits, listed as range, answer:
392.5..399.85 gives 95.5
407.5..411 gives 264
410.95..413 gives 304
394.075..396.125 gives 173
